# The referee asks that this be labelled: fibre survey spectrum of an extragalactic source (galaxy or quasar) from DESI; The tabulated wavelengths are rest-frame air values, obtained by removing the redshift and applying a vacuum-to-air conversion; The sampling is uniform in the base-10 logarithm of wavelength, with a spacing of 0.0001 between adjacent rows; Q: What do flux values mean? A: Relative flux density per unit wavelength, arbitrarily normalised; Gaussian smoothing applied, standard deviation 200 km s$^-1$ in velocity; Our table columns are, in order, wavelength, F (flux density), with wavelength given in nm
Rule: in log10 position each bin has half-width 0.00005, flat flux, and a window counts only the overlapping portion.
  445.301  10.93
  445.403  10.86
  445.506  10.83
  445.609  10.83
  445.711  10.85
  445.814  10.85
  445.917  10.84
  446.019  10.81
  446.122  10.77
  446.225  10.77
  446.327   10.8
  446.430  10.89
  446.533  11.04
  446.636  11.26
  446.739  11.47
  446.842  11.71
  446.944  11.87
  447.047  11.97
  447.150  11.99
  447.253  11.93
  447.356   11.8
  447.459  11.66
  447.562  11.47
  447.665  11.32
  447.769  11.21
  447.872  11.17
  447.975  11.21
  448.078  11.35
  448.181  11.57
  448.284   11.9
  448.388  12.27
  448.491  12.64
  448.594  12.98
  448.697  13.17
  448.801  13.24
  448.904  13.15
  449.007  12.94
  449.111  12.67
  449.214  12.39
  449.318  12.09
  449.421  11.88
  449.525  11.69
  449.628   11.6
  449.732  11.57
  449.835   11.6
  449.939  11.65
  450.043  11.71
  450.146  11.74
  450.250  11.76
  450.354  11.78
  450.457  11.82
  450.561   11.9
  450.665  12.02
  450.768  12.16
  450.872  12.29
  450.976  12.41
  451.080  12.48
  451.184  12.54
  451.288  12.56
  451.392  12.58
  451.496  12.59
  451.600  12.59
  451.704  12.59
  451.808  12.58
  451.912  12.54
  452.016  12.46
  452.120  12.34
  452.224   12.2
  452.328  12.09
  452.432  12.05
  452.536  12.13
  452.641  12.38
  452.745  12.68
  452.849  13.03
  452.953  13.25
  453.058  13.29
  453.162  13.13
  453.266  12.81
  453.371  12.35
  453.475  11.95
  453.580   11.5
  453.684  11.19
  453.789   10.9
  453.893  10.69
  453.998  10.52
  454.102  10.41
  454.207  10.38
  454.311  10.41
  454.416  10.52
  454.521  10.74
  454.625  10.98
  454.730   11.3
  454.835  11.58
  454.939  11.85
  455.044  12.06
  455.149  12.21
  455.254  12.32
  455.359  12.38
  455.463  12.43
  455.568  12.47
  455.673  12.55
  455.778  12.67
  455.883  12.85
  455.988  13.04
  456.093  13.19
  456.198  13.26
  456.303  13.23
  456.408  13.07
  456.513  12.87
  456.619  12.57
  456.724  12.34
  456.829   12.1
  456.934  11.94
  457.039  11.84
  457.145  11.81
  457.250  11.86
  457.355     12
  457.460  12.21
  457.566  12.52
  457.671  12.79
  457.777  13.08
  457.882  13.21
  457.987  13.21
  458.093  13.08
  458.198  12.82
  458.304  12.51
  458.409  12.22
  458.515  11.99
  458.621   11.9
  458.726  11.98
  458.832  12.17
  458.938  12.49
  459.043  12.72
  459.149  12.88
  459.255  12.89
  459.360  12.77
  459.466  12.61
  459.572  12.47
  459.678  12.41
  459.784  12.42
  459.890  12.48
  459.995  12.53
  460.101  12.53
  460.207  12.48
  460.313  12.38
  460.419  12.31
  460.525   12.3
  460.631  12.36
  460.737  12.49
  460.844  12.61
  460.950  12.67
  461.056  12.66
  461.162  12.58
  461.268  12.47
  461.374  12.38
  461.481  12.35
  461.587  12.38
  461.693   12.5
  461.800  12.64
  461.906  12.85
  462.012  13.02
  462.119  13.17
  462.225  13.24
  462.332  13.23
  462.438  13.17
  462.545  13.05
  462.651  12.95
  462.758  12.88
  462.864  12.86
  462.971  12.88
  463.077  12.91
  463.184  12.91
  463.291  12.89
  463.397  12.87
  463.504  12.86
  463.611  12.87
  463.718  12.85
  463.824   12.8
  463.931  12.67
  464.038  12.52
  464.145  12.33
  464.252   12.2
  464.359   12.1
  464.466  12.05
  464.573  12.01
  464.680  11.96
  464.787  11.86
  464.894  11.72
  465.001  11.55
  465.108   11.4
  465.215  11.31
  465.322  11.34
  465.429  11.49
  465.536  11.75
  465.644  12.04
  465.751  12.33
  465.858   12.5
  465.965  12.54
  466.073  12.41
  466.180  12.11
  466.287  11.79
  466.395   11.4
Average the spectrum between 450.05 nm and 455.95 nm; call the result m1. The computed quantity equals 12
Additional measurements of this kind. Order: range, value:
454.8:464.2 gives 12.6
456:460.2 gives 12.5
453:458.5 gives 12.1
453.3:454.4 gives 11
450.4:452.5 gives 12.3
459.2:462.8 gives 12.7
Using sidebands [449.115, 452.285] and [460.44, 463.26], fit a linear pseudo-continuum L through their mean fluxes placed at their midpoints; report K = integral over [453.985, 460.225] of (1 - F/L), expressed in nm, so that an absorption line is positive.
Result 0.11 nm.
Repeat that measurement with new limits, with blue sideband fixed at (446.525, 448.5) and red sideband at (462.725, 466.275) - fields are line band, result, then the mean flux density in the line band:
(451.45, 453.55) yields -0.13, 12.5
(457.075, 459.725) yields -0.10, 12.5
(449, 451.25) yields -0.05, 12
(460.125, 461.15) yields -0.03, 12.5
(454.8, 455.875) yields -0.03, 12.3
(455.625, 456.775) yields -0.09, 12.9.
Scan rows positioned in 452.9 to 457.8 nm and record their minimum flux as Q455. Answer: 10.38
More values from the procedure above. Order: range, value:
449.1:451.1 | 11.57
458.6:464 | 11.9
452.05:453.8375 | 10.9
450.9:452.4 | 12.09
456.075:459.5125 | 11.81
